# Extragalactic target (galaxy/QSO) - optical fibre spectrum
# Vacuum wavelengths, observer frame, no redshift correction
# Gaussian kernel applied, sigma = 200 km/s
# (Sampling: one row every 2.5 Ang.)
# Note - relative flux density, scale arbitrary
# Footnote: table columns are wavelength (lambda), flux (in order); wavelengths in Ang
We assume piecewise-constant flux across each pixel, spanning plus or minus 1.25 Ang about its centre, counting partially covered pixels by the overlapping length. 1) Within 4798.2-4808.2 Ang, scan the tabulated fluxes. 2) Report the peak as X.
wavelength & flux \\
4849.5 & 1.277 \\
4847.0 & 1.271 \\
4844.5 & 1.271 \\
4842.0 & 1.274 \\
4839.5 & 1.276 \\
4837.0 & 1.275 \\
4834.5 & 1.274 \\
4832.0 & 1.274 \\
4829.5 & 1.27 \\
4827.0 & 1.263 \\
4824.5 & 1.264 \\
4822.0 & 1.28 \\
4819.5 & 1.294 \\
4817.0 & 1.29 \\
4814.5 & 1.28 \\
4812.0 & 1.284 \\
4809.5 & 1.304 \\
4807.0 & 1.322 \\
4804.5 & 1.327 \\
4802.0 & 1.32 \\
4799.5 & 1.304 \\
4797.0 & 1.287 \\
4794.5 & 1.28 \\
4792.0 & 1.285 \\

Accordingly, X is 1.327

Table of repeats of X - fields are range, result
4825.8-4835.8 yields 1.274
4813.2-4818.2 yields 1.29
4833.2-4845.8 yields 1.276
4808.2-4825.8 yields 1.304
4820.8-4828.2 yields 1.28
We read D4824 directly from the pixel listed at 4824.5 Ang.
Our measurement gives 1.264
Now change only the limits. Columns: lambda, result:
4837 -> 1.275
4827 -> 1.263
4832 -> 1.274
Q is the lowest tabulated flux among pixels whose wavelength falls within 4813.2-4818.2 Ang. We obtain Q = 1.28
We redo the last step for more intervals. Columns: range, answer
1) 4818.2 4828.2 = 1.263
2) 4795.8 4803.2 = 1.287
